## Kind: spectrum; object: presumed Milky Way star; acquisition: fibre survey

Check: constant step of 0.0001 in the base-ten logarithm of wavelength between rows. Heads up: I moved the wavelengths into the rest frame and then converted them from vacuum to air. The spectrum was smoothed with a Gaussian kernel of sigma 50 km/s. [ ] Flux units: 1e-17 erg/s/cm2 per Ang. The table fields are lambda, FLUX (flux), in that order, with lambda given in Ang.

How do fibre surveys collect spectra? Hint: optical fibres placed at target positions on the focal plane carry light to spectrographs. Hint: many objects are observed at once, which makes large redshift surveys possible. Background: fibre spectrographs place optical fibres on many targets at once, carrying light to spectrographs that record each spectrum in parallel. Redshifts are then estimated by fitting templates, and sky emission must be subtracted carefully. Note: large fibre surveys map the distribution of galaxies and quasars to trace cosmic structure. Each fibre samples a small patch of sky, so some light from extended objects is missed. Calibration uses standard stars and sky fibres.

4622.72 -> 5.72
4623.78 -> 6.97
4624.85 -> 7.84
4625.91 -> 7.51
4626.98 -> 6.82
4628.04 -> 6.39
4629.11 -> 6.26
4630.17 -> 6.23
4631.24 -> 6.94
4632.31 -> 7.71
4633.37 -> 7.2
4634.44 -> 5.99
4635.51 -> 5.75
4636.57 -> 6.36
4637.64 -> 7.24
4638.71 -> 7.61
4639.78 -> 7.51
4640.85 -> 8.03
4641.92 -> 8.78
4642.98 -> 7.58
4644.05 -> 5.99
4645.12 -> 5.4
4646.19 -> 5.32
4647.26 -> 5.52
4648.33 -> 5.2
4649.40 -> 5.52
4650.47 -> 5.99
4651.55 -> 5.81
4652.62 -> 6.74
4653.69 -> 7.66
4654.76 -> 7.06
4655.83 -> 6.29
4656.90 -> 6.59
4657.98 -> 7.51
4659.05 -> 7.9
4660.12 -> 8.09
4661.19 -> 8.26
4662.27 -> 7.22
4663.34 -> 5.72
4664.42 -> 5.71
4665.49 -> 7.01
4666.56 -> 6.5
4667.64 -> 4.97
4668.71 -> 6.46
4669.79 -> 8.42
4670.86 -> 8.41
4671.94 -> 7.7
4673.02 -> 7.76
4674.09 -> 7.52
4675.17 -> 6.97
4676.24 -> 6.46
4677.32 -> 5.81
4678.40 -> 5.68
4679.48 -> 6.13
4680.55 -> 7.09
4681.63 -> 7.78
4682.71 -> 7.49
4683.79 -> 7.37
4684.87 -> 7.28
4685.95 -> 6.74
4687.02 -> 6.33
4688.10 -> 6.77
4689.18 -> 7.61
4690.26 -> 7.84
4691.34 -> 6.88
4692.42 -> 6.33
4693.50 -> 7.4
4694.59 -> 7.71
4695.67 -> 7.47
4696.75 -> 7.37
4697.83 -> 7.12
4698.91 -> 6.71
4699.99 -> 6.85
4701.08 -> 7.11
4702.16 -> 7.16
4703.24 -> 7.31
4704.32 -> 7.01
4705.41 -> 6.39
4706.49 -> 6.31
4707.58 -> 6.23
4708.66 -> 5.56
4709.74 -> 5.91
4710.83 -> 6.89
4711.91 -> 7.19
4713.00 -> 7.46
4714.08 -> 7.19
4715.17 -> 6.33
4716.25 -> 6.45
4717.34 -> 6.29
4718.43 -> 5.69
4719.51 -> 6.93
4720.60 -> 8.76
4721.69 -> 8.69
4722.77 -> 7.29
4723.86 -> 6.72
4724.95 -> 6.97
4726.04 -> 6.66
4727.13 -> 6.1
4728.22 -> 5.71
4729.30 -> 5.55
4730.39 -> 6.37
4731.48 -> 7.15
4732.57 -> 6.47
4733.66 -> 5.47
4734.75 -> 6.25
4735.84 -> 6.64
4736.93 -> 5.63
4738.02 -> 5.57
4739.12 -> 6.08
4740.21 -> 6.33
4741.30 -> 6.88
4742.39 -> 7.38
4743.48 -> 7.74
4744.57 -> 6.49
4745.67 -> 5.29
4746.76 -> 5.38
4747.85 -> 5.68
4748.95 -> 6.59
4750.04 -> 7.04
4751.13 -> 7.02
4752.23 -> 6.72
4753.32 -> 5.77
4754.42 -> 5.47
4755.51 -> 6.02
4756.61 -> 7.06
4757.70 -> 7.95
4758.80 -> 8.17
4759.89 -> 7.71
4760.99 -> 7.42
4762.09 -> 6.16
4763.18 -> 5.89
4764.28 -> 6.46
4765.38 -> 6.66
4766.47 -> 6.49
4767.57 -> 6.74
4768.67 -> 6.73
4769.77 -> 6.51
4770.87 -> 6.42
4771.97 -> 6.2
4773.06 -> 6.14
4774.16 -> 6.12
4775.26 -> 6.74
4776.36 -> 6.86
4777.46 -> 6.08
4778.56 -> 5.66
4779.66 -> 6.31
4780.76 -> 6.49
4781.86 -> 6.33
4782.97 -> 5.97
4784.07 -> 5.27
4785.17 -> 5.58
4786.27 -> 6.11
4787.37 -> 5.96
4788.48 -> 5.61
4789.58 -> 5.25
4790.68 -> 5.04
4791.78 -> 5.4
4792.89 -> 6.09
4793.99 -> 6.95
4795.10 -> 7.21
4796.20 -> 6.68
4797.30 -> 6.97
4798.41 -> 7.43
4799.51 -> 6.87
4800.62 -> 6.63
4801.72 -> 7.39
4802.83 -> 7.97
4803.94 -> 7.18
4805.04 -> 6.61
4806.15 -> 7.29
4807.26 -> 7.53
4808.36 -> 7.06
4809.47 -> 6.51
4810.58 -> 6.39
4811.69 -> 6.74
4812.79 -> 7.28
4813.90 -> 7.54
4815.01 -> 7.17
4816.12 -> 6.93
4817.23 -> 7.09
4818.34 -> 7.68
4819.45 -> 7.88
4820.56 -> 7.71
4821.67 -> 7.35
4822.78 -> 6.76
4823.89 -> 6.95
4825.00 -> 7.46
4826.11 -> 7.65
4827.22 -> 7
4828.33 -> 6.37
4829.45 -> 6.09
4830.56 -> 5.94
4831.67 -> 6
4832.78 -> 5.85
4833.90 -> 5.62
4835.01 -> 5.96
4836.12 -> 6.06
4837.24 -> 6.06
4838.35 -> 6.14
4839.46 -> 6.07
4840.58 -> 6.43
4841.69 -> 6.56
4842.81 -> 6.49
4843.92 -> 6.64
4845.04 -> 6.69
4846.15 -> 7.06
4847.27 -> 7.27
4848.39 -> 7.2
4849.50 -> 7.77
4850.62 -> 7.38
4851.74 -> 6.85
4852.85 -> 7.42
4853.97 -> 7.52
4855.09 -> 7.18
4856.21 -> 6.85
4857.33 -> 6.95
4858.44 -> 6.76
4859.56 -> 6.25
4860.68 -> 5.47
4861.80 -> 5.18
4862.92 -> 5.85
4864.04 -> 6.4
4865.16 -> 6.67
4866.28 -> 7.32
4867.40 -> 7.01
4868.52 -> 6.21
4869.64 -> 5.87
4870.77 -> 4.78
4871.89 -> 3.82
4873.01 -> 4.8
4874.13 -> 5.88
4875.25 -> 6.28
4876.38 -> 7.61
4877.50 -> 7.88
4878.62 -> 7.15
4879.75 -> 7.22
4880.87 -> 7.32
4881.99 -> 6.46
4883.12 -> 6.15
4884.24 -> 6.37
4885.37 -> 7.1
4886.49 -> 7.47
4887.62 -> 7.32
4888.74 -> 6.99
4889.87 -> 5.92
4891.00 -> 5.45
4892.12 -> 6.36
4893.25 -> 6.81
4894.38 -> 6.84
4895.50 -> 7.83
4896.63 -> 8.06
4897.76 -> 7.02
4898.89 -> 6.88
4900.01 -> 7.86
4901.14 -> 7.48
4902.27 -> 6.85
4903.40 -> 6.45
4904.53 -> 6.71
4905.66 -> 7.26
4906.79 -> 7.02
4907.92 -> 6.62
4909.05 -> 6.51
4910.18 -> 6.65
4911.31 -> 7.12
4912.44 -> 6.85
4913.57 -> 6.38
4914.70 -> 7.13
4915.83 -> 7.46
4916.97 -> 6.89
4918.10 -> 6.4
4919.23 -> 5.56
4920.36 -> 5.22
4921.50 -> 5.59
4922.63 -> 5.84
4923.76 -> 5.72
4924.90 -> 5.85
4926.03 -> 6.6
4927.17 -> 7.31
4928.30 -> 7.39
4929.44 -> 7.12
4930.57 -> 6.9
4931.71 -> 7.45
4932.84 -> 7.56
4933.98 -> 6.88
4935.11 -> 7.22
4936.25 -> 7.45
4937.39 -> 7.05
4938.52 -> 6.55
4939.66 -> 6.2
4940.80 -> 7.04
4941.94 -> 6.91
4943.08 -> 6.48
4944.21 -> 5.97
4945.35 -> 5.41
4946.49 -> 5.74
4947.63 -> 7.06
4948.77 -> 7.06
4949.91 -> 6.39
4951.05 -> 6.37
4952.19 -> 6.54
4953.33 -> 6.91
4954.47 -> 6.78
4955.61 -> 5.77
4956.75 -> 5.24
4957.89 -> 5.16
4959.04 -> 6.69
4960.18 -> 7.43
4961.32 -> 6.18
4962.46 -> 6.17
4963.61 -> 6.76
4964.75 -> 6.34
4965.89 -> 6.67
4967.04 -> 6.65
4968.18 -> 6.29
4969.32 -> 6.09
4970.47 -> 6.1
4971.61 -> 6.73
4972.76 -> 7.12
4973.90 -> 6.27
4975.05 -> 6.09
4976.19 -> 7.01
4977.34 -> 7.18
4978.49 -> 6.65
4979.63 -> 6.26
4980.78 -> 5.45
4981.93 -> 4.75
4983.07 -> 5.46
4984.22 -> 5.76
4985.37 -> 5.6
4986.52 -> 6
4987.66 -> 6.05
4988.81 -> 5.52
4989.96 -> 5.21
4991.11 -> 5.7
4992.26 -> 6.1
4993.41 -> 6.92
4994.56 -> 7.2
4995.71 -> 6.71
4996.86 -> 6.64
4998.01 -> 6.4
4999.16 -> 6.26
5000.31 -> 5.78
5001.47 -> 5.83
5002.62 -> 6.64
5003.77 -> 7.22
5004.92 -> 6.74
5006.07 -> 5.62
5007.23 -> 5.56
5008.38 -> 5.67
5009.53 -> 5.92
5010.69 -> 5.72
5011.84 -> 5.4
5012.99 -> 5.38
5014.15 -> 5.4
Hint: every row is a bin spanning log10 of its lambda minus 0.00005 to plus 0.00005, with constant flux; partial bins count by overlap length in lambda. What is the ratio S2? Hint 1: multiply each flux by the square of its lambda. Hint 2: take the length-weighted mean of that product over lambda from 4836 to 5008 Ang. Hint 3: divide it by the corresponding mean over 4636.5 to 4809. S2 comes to 1.1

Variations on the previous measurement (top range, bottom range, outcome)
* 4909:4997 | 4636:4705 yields 1.04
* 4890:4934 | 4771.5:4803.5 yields 1.12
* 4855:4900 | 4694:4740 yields 1.05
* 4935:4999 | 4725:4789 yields 1.08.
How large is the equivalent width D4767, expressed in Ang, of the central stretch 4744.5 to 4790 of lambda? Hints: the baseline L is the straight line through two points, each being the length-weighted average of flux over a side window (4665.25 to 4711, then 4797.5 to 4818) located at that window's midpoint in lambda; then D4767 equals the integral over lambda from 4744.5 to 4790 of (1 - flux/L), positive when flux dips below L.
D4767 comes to 4.4 Ang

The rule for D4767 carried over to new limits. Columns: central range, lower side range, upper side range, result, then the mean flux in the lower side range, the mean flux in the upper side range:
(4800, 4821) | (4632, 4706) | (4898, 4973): -1.4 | 6.9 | 6.61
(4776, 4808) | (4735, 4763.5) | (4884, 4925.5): 0.7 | 6.54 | 6.7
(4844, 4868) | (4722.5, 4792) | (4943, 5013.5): -2.0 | 6.34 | 6.21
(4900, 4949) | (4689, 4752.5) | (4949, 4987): -2.6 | 6.69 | 6.28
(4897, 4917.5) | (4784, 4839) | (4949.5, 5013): -1.8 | 6.66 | 6.2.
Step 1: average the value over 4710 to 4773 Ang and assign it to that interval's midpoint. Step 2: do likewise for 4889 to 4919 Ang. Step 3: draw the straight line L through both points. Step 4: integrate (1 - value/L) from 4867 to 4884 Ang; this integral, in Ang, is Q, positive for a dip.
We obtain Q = 1.3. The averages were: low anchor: 6.6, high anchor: 6.86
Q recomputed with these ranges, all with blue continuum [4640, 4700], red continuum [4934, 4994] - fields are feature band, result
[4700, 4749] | 1.6 Ang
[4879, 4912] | -2.3 Ang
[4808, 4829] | -1.7 Ang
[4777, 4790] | 1.5 Ang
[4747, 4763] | 0.0 Ang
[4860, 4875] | 1.6 Ang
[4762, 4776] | 0.6 Ang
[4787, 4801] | 0.7 Ang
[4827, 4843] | 1.0 Ang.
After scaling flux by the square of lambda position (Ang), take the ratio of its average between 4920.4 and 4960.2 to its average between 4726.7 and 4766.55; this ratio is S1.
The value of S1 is 1.10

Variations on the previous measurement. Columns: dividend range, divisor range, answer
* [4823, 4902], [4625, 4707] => 1.05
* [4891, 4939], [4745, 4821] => 1.09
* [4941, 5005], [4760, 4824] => 1.02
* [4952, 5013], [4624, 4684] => 1.04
